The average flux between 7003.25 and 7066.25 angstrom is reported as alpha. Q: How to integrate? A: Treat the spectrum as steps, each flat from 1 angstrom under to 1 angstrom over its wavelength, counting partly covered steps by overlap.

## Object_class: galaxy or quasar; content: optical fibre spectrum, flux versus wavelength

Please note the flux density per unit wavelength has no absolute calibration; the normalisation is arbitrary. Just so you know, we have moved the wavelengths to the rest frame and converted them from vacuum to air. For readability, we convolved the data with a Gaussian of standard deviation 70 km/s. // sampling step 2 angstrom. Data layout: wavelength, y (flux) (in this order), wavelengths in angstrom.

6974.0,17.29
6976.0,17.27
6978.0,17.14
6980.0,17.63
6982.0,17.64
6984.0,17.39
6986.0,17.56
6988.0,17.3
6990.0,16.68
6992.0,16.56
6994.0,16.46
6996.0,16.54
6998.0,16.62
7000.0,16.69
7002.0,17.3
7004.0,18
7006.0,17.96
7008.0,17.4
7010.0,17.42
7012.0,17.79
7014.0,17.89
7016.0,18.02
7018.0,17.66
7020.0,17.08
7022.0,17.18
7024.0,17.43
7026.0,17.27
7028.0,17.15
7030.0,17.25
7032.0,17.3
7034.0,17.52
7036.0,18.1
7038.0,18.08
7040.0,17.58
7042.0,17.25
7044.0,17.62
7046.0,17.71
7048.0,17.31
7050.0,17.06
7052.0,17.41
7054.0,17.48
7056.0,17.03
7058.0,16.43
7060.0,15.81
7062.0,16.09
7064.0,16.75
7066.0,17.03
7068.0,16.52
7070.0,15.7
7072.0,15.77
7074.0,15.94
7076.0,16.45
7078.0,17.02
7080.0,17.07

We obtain 17.3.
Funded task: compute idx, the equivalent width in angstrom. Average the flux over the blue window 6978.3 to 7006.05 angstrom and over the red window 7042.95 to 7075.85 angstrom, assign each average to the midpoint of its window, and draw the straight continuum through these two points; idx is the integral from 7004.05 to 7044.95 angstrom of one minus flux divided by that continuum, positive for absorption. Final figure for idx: -1.5 angstrom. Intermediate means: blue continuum 17.1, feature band 17.6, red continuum 16.7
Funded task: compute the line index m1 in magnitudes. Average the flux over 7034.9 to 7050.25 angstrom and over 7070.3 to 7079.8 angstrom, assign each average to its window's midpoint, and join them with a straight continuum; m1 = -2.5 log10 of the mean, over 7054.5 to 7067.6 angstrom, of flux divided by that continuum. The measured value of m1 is 0.02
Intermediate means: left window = 17.6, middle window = 16.6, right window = 16.3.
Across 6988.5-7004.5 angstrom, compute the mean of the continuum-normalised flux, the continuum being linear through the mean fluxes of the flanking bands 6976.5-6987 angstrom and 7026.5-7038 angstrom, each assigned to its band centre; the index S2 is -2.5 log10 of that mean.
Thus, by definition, 0.04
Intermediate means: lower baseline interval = 17.5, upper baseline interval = 17.5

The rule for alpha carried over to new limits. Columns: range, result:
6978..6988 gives 17.5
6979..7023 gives 17.3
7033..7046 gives 17.7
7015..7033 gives 17.4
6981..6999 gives 17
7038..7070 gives 17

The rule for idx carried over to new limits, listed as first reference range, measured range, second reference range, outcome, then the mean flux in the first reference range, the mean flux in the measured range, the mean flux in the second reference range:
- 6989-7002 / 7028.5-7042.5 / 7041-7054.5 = -0.3 angstrom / 16.6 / 17.6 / 17.4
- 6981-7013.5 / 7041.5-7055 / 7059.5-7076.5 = -0.7 angstrom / 17.2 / 17.4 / 16.2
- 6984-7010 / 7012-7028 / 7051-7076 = -0.6 angstrom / 17.1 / 17.5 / 16.5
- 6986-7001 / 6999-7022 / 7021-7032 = -0.7 angstrom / 16.8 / 17.5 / 17.3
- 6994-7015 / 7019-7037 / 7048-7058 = -0.1 angstrom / 17.3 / 17.4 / 17.2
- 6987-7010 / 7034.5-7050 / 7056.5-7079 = -0.9 angstrom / 17.1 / 17.6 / 16.3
